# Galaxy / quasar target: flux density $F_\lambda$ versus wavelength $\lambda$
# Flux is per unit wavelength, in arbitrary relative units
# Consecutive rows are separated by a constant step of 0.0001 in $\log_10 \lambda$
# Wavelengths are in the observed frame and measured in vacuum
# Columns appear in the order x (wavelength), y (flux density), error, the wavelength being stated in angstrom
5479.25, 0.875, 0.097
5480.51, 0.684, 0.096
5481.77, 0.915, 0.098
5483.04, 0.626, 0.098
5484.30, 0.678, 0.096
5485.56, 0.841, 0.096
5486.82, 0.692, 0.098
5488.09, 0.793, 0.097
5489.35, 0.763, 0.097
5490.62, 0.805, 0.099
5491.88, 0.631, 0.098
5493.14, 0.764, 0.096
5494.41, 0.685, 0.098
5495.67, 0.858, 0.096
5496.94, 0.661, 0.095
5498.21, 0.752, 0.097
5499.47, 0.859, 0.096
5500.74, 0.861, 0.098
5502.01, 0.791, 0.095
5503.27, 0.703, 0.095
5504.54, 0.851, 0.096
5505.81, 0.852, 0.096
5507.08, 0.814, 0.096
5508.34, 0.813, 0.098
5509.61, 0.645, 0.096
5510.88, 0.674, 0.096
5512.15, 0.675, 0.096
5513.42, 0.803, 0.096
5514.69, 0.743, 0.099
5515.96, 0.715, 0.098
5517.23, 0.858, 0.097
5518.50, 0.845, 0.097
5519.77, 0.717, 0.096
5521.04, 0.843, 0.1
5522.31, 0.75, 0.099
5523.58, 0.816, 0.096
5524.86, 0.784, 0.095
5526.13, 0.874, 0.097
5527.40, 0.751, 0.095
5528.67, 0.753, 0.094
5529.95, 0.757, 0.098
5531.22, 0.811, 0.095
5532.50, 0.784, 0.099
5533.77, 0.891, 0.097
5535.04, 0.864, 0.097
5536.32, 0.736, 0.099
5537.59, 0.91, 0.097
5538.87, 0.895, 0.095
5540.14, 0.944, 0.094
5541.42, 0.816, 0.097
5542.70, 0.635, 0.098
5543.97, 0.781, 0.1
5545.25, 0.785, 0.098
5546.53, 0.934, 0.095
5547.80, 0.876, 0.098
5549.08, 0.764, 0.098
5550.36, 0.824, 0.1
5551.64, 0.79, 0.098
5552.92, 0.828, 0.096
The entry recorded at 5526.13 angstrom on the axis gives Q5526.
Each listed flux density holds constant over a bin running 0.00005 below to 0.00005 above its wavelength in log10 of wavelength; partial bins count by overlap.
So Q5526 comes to 0.874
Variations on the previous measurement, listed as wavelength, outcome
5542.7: 0.635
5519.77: 0.717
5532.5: 0.784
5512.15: 0.675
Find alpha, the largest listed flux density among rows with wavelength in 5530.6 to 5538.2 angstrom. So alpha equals 0.91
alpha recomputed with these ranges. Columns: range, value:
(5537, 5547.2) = 0.944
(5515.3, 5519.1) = 0.858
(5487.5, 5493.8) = 0.805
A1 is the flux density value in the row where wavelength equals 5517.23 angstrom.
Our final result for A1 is 0.858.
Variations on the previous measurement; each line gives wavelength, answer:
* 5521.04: 0.843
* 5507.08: 0.814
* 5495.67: 0.858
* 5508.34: 0.813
